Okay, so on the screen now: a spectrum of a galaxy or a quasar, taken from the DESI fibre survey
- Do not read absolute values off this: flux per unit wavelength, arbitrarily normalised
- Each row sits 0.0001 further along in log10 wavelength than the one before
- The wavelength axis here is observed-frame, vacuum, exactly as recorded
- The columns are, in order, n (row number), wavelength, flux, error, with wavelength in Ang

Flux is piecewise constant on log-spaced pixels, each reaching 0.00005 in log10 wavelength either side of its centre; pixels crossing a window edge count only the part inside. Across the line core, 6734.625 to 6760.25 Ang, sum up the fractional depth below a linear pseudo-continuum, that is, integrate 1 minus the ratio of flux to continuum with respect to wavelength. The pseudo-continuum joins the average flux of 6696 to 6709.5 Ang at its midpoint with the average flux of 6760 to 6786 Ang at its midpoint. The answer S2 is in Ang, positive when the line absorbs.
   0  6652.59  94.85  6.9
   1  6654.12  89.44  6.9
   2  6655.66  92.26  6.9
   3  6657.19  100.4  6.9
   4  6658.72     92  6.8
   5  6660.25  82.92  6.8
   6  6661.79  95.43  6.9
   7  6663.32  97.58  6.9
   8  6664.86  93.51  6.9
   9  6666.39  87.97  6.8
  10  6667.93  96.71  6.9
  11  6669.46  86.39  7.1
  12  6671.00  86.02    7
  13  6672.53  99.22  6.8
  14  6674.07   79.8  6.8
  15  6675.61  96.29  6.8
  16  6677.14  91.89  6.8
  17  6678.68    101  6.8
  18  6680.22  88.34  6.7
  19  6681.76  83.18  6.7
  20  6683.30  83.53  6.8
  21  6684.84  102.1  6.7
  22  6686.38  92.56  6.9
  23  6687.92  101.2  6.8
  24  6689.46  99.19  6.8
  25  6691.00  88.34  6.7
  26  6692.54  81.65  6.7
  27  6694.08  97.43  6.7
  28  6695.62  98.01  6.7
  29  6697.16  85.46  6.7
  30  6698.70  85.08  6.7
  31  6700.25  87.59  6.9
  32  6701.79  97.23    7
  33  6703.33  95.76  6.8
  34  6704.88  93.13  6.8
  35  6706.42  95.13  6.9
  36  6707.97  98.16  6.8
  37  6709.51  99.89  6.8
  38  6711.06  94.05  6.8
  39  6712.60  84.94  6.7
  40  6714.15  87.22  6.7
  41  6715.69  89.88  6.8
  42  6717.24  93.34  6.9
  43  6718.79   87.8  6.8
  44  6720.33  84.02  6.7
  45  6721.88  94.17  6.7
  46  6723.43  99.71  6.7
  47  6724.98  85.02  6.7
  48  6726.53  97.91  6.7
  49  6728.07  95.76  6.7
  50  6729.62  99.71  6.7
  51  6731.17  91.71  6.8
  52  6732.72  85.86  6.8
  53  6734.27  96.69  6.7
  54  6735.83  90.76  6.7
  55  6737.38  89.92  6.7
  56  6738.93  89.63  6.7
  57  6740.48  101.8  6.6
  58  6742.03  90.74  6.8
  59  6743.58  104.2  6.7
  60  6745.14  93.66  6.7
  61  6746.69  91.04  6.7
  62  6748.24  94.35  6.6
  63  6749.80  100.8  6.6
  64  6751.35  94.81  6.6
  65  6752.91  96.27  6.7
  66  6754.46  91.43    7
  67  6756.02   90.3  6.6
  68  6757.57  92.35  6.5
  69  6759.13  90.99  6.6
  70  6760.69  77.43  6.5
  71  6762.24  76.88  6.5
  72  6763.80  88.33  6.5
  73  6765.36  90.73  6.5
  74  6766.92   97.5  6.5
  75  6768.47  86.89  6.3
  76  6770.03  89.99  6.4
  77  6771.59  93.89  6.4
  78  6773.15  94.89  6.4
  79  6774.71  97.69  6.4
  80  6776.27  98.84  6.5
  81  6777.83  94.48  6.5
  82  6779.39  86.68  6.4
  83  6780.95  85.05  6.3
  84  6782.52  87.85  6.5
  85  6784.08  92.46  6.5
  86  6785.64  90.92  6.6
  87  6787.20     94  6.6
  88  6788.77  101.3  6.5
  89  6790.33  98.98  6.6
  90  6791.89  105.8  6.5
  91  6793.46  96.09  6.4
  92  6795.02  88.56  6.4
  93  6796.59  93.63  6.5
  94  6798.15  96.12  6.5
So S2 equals -0.76 Ang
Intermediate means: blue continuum 92.8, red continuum 90.1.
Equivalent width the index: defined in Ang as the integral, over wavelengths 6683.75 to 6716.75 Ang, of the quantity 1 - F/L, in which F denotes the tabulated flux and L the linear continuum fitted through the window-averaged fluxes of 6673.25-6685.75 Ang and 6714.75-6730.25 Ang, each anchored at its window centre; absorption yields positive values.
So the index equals -0.5 Ang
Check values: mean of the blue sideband 90.8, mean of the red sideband 92.7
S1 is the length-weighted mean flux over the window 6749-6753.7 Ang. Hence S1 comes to 97.2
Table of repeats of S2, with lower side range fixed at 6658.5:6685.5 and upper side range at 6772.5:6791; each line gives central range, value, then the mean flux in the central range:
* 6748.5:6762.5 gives 0.33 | 90.8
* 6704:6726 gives 0.04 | 91.9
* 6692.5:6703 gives 0.07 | 91.2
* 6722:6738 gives -0.16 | 93.3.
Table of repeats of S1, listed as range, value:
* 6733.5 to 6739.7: 91.7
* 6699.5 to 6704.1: 93.7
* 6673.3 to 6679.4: 92.2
